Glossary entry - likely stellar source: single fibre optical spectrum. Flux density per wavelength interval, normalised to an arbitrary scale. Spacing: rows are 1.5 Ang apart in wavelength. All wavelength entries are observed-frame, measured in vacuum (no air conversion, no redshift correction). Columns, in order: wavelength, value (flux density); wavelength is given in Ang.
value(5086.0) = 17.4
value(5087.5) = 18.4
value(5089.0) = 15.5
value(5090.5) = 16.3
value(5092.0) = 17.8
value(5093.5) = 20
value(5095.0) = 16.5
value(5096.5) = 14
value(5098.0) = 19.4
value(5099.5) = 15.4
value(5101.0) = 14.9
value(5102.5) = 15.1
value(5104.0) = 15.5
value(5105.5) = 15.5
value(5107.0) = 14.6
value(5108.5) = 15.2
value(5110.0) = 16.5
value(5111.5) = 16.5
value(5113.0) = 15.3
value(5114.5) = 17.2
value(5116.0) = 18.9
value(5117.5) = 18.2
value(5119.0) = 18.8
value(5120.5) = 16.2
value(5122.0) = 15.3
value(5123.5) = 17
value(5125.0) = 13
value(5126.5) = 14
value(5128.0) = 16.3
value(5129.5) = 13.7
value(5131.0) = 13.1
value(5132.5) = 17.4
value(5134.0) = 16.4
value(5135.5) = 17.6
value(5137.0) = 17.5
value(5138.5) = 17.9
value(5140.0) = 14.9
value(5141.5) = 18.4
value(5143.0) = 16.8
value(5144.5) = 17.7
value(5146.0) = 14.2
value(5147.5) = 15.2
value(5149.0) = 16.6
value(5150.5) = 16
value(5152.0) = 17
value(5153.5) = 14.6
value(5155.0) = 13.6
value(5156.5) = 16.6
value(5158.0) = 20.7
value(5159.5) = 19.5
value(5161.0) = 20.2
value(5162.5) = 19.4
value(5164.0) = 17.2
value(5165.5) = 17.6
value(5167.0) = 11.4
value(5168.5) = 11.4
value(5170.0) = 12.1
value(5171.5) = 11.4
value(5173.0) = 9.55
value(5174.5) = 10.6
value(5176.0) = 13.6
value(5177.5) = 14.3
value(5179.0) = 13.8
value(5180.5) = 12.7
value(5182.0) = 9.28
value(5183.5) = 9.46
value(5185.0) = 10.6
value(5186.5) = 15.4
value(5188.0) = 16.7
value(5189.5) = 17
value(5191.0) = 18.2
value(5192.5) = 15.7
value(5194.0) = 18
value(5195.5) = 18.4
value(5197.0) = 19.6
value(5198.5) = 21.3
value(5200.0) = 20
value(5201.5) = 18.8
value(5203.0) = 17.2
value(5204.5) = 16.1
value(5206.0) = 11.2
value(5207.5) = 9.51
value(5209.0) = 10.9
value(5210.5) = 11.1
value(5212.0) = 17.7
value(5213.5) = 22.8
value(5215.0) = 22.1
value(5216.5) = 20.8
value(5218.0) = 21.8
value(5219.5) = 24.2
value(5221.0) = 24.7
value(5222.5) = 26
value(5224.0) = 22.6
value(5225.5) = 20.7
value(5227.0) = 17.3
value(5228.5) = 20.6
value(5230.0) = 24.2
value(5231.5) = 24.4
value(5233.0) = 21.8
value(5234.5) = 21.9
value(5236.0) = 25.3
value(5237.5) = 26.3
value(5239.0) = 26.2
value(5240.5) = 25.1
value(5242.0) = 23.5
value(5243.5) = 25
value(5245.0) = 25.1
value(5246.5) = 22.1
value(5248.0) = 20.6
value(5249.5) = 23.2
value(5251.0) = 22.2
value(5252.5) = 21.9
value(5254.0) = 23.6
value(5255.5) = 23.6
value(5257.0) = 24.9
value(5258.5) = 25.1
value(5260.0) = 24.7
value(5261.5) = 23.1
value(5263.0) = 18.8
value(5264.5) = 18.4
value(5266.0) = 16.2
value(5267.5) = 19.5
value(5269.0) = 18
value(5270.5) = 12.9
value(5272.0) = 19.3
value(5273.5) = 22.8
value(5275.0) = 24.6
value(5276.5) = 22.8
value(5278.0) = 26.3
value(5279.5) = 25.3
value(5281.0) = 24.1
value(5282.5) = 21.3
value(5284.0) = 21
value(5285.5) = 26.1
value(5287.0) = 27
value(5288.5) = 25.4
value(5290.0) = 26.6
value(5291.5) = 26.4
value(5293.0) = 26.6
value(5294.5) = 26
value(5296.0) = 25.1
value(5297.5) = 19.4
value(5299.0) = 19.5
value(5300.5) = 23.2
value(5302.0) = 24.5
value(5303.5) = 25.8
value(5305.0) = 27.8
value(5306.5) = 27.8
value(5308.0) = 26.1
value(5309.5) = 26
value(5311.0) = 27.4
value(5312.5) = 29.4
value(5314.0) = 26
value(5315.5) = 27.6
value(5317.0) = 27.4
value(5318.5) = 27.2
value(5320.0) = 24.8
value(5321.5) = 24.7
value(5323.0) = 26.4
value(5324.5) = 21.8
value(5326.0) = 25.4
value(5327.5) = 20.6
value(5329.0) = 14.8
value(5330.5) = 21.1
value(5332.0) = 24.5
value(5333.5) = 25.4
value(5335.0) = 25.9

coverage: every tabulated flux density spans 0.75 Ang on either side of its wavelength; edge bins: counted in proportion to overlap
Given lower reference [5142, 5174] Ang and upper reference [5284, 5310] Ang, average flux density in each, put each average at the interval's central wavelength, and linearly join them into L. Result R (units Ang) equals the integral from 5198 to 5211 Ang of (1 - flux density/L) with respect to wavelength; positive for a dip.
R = 2.54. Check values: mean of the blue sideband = 15.6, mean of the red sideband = 25.1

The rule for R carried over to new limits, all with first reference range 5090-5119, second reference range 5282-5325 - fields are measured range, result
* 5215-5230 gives -0.29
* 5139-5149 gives 1.10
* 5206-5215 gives 2.75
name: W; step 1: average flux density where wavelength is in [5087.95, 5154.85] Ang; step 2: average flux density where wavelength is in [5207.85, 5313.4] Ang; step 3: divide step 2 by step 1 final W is 1.41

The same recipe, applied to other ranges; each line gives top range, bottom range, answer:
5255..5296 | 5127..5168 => 1.38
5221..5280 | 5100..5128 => 1.41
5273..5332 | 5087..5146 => 1.51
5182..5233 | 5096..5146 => 1.13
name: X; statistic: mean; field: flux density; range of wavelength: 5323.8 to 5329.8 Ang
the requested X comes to 20.6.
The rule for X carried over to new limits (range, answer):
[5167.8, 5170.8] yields 11.8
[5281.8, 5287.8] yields 23.9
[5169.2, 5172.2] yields 11.8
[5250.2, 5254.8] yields 22.6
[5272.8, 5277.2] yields 23.4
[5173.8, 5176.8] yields 12.2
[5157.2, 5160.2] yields 20.1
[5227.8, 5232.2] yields 23.1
